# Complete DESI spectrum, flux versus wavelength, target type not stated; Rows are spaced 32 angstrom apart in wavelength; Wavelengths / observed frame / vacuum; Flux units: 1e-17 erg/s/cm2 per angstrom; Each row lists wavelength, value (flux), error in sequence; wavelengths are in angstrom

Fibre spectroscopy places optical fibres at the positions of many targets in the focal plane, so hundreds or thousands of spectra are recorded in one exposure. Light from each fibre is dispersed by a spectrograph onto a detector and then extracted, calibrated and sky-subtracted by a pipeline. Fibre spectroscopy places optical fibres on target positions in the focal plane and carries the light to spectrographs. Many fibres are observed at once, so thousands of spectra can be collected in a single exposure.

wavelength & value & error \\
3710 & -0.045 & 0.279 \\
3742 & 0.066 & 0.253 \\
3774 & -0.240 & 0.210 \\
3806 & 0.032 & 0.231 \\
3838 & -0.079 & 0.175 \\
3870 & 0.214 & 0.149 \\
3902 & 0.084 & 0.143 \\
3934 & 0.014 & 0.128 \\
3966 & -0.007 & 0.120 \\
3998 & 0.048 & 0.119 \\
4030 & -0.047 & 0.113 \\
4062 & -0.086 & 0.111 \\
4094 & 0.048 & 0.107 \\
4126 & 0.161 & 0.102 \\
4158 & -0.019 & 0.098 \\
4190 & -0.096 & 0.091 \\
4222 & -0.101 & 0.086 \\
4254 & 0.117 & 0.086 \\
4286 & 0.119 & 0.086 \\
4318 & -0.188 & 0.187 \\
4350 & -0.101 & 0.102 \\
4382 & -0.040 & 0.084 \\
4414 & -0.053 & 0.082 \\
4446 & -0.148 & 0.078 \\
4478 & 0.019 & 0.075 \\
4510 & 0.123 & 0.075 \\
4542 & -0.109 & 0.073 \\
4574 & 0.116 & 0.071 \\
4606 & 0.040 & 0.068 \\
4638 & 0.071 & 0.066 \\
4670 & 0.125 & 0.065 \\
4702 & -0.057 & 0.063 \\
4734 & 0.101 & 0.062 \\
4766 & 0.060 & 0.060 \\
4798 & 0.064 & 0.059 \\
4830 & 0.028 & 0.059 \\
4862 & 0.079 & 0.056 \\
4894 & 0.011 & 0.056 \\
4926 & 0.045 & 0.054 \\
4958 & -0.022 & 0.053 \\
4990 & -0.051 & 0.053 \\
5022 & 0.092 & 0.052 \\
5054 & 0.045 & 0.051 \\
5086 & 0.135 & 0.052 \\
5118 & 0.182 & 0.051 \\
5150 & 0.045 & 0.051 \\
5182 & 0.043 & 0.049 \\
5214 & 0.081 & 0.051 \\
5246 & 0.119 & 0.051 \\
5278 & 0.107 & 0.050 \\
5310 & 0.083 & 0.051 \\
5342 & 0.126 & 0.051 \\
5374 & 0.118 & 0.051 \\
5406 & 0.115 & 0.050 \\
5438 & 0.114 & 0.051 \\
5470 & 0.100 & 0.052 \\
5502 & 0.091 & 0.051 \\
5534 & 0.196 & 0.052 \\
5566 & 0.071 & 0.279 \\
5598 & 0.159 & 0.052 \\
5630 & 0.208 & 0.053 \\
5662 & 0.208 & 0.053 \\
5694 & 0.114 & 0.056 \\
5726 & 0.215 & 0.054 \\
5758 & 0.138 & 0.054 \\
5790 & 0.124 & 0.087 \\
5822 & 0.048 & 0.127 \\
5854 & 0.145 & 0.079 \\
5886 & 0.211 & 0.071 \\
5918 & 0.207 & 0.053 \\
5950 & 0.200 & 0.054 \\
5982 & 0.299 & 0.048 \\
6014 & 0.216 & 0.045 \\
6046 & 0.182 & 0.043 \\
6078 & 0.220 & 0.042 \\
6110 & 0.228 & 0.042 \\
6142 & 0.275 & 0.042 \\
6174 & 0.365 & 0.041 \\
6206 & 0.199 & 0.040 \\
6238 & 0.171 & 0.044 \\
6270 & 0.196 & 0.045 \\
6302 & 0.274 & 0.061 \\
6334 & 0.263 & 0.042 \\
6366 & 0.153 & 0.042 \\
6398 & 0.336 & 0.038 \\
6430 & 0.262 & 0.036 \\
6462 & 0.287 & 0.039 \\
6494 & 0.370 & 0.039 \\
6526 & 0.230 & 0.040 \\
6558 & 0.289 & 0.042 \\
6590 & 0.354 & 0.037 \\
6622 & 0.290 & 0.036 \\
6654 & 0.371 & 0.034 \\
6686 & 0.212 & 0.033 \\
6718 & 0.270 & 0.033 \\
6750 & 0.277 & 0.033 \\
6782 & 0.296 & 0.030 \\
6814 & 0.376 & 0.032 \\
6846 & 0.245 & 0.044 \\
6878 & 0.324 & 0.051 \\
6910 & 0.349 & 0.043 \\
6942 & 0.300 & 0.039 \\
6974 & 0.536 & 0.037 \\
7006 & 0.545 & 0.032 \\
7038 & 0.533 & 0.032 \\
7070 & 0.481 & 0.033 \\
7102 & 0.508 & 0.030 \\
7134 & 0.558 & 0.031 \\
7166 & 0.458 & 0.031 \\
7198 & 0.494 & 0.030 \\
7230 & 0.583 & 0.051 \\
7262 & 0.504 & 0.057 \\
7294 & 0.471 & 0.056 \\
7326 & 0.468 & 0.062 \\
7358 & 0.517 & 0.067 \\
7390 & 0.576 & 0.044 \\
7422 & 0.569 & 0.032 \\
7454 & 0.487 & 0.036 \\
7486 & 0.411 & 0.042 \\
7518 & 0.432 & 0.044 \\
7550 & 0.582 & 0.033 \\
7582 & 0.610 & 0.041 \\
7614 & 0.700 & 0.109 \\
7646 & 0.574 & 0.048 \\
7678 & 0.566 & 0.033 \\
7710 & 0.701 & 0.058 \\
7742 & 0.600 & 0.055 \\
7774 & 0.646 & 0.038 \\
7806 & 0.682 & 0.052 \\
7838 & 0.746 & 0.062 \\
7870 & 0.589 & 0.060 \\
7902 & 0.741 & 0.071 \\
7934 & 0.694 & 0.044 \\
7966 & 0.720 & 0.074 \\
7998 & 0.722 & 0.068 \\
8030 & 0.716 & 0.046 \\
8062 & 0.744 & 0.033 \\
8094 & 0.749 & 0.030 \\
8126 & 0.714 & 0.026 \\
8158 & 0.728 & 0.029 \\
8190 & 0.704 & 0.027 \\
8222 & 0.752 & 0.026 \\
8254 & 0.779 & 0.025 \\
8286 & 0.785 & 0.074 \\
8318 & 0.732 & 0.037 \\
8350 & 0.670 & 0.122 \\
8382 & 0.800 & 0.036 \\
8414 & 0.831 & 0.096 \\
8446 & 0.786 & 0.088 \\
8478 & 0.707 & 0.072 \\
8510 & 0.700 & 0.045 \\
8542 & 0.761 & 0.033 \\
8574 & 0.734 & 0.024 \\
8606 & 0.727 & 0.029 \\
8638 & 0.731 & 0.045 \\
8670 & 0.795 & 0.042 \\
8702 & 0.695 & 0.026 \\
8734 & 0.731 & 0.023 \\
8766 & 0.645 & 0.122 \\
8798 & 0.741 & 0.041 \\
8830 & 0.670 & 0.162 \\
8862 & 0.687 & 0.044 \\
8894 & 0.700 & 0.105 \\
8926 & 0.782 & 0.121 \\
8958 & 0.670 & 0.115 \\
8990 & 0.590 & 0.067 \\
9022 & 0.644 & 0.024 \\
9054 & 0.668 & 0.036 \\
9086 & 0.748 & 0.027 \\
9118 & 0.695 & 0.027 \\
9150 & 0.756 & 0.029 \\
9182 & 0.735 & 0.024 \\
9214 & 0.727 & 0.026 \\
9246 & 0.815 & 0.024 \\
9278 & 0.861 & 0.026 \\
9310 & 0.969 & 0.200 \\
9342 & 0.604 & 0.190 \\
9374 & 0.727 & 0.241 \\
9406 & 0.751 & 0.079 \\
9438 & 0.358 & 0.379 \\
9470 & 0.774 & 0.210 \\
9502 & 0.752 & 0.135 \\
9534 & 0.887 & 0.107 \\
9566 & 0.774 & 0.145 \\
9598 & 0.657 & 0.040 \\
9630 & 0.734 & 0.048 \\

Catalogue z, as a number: 0.75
